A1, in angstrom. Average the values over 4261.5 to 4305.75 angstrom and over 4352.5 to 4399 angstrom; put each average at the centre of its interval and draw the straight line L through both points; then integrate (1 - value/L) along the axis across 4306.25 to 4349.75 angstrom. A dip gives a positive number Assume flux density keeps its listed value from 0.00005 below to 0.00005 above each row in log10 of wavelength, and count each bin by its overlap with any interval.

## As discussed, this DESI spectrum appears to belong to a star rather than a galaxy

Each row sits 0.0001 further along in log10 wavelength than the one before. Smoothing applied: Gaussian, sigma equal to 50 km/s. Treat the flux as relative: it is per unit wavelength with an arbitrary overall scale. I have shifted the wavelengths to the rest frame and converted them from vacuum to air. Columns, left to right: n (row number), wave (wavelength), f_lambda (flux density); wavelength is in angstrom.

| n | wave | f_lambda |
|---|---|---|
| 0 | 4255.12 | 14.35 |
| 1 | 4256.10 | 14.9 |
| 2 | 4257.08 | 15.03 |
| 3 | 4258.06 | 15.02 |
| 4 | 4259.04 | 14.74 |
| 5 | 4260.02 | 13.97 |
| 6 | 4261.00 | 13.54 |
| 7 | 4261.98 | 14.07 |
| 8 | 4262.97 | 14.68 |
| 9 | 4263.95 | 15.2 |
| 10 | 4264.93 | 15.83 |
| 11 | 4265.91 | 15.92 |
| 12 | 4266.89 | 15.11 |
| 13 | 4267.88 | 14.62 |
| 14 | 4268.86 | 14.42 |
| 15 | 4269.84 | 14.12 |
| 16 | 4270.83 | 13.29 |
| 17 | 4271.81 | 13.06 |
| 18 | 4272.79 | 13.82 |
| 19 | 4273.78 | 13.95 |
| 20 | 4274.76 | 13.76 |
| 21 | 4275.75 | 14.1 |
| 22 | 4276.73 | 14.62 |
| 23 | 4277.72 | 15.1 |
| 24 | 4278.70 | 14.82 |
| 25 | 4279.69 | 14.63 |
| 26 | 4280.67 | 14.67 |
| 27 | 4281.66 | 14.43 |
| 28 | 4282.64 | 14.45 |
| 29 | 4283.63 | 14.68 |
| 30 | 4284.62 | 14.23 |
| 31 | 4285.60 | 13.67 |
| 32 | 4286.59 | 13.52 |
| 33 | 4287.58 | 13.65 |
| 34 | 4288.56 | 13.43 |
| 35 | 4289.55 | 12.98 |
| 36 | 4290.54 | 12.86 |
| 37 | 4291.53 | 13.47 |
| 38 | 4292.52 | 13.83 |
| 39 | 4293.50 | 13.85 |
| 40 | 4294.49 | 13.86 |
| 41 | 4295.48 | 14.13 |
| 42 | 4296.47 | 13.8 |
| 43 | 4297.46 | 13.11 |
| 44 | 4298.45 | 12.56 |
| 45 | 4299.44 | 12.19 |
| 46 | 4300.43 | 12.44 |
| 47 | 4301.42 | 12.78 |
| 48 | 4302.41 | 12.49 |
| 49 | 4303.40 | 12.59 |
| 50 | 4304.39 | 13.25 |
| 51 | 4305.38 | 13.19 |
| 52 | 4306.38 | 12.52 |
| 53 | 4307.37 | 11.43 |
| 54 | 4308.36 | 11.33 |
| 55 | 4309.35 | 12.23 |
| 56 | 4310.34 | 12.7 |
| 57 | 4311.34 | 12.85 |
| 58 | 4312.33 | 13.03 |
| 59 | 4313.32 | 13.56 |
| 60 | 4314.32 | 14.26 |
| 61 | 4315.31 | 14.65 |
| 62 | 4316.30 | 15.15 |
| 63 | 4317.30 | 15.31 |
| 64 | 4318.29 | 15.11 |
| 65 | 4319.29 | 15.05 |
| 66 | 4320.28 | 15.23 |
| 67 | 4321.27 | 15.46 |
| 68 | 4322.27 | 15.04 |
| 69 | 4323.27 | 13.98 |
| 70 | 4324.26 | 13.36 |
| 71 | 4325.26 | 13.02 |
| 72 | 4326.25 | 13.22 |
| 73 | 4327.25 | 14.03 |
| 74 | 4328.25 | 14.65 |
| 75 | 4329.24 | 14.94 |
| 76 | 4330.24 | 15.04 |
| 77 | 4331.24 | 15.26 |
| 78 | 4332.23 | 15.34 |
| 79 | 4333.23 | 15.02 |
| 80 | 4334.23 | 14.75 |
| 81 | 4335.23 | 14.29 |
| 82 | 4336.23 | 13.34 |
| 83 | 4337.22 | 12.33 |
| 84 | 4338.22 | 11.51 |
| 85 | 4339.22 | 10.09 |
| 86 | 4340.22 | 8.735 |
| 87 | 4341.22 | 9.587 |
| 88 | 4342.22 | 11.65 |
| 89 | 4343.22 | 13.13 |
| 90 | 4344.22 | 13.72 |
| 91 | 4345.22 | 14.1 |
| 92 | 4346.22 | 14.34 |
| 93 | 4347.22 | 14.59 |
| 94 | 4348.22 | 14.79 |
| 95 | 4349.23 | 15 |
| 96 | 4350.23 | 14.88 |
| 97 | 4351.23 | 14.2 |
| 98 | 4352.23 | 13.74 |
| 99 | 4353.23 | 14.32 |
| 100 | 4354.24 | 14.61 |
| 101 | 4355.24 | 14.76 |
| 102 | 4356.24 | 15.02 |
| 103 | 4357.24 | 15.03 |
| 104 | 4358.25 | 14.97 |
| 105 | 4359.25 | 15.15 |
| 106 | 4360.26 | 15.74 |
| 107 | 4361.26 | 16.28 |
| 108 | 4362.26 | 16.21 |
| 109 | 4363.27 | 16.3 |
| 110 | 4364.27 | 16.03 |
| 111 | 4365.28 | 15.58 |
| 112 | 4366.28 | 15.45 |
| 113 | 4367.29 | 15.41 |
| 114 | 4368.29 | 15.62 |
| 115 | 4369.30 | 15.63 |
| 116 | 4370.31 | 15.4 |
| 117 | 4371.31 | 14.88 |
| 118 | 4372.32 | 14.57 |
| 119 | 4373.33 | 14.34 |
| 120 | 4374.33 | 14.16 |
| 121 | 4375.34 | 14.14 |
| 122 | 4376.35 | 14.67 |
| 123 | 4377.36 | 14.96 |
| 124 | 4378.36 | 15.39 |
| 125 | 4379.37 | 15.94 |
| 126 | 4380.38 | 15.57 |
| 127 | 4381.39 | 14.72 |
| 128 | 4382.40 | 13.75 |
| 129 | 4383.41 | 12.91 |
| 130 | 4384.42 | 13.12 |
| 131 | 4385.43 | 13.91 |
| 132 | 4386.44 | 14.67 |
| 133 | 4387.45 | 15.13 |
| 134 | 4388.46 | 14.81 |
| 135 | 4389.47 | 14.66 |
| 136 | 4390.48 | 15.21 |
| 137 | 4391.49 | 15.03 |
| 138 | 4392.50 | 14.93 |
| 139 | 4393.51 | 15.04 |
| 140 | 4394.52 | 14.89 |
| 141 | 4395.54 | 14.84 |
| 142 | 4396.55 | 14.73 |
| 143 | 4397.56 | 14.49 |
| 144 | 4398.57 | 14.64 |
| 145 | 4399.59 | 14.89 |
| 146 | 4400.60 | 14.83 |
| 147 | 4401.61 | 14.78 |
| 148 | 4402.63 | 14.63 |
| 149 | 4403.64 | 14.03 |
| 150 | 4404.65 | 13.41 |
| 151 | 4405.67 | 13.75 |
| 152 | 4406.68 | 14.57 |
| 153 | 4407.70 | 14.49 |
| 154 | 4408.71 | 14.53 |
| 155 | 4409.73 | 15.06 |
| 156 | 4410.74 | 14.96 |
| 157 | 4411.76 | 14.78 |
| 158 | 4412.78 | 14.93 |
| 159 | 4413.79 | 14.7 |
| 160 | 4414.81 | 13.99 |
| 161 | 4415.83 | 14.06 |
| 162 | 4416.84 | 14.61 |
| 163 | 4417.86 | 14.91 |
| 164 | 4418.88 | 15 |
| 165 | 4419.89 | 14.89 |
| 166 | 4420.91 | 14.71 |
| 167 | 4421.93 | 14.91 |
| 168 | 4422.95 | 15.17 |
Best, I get 2.4 angstrom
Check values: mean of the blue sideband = 13.9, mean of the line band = 13.6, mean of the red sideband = 14.9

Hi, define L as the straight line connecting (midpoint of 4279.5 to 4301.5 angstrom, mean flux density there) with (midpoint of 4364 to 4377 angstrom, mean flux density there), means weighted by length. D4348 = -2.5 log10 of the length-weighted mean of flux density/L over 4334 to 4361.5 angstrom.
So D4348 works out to 0.07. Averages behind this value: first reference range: 13.6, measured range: 13.7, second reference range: 15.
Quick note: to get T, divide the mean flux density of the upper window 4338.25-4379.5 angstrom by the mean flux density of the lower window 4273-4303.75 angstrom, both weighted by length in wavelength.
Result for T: 1.1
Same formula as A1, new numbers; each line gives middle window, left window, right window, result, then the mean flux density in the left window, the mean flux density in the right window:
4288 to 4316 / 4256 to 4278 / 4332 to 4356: 1.9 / 14.5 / 13.4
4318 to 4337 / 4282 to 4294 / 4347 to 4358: -0.3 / 13.7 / 14.6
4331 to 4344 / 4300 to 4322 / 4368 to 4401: 1.2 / 13.5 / 14.7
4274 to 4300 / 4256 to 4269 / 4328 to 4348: 0.8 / 14.8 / 13.3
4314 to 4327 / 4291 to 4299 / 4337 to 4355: -1.2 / 13.6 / 13.1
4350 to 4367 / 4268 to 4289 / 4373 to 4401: -0.8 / 14.1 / 14.7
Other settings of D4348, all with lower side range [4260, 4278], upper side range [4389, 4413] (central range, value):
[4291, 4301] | 0.087 mag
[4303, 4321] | 0.071 mag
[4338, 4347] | 0.211 mag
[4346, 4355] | 0.004 mag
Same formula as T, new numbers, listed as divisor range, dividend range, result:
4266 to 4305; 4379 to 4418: 1.06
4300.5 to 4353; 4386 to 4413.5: 1.08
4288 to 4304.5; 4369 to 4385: 1.11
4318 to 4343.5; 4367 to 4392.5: 1.09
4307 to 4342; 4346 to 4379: 1.11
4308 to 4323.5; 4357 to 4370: 1.11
